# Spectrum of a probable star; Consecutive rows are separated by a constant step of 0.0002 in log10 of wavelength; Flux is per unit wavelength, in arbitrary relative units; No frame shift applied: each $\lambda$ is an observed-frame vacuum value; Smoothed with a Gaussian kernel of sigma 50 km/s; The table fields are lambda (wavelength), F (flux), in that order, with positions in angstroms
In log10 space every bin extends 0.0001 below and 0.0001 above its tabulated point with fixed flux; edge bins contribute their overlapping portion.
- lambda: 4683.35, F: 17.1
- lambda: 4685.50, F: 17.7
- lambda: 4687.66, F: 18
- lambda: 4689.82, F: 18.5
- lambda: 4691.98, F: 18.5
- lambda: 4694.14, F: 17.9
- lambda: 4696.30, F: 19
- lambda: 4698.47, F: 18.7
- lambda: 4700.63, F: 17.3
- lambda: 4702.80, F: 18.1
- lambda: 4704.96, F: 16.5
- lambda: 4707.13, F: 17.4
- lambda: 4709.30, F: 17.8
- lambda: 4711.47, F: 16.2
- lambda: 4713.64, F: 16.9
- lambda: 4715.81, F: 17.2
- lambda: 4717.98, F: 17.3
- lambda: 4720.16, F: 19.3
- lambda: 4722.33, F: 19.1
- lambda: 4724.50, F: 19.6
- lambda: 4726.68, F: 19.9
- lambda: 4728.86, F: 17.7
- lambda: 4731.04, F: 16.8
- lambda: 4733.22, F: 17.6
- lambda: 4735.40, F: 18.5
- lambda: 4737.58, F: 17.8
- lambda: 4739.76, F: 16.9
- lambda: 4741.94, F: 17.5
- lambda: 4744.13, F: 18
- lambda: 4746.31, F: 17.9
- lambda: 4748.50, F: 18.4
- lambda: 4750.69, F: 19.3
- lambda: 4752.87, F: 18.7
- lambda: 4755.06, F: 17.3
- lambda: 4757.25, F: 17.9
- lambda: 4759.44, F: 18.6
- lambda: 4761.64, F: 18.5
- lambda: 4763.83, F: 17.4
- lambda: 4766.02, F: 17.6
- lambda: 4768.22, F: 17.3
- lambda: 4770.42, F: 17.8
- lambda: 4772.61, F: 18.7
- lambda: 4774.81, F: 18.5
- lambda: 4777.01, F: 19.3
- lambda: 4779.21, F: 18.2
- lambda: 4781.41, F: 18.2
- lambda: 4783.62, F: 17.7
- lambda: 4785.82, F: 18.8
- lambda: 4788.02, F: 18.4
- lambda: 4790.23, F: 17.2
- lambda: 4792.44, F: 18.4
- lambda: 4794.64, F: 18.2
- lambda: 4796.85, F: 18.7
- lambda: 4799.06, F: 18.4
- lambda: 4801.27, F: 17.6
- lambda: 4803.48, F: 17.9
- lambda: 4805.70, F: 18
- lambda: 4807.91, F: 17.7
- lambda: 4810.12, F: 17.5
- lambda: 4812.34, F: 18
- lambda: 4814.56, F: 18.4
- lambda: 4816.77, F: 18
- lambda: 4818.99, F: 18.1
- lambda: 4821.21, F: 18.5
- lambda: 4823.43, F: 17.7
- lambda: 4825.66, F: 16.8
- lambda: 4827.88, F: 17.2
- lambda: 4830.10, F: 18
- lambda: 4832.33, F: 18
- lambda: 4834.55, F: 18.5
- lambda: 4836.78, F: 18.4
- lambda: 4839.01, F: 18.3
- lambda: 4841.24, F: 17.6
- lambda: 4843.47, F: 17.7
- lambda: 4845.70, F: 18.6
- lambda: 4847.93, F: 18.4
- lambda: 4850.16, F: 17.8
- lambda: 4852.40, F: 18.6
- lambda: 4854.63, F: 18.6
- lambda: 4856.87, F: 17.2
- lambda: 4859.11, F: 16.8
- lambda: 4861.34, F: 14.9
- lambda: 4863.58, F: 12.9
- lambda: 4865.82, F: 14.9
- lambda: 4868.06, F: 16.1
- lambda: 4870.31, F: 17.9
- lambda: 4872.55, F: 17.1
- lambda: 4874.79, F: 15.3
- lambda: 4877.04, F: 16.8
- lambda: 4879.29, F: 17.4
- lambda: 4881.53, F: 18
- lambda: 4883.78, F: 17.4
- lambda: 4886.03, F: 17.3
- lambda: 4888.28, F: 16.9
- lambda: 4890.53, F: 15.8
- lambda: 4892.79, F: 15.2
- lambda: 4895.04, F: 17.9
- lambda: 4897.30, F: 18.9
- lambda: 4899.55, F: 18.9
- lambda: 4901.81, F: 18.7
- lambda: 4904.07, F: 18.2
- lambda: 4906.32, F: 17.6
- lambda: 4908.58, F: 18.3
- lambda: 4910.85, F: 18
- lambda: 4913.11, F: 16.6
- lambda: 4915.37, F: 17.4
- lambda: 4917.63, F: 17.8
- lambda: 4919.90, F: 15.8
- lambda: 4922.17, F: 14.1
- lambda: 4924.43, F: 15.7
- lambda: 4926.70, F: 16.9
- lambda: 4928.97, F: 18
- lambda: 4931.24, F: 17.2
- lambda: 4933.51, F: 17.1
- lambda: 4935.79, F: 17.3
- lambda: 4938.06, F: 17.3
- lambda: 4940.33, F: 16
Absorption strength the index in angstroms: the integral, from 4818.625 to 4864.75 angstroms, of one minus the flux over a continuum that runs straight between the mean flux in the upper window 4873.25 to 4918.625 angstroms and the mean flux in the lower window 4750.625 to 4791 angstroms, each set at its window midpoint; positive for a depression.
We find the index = 0.5 angstroms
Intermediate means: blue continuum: 18.2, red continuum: 17.4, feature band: 17.5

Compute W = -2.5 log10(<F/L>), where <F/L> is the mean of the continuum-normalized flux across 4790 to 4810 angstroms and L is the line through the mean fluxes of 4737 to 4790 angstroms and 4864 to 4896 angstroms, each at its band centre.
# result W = -0.02 mag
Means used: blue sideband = 18.1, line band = 18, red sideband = 16.6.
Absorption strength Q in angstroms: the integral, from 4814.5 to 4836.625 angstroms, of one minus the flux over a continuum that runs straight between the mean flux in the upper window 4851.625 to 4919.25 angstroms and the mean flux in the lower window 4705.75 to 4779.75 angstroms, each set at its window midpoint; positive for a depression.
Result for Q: -0.5 angstroms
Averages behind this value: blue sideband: 18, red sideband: 17.1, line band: 17.9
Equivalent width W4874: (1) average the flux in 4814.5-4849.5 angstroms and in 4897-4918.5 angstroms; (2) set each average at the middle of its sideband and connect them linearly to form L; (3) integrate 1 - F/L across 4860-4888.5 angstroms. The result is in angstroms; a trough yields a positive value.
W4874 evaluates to 2.60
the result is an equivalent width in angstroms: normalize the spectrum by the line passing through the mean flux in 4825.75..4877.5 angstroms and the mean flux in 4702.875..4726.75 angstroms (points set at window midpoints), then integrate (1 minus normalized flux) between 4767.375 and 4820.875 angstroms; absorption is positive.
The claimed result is -2.0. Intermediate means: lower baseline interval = 17.9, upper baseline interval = 17.2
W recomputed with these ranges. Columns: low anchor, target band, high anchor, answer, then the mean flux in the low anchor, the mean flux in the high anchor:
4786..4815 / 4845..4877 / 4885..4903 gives 0.06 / 18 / 17.4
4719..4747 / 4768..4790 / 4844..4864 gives -0.03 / 18.2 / 17.3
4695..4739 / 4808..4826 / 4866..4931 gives -0.03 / 17.9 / 17.1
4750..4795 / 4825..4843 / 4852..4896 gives -0.04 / 18.2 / 16.6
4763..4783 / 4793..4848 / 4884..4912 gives 0.00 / 18.1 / 17.6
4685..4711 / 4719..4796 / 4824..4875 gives -0.03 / 17.9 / 17.2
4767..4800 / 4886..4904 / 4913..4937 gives -0.03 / 18.2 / 16.7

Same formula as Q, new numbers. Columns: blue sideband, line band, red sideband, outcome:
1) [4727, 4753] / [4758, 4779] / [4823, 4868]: -0.48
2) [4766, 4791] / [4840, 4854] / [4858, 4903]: -0.74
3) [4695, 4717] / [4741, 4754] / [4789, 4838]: -0.46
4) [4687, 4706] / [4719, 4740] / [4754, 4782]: -0.34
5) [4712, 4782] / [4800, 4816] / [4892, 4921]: 0.05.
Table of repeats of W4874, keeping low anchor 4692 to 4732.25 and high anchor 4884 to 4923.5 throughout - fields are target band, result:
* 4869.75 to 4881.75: 0.26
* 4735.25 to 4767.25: -0.37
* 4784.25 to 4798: -0.47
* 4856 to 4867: 1.33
